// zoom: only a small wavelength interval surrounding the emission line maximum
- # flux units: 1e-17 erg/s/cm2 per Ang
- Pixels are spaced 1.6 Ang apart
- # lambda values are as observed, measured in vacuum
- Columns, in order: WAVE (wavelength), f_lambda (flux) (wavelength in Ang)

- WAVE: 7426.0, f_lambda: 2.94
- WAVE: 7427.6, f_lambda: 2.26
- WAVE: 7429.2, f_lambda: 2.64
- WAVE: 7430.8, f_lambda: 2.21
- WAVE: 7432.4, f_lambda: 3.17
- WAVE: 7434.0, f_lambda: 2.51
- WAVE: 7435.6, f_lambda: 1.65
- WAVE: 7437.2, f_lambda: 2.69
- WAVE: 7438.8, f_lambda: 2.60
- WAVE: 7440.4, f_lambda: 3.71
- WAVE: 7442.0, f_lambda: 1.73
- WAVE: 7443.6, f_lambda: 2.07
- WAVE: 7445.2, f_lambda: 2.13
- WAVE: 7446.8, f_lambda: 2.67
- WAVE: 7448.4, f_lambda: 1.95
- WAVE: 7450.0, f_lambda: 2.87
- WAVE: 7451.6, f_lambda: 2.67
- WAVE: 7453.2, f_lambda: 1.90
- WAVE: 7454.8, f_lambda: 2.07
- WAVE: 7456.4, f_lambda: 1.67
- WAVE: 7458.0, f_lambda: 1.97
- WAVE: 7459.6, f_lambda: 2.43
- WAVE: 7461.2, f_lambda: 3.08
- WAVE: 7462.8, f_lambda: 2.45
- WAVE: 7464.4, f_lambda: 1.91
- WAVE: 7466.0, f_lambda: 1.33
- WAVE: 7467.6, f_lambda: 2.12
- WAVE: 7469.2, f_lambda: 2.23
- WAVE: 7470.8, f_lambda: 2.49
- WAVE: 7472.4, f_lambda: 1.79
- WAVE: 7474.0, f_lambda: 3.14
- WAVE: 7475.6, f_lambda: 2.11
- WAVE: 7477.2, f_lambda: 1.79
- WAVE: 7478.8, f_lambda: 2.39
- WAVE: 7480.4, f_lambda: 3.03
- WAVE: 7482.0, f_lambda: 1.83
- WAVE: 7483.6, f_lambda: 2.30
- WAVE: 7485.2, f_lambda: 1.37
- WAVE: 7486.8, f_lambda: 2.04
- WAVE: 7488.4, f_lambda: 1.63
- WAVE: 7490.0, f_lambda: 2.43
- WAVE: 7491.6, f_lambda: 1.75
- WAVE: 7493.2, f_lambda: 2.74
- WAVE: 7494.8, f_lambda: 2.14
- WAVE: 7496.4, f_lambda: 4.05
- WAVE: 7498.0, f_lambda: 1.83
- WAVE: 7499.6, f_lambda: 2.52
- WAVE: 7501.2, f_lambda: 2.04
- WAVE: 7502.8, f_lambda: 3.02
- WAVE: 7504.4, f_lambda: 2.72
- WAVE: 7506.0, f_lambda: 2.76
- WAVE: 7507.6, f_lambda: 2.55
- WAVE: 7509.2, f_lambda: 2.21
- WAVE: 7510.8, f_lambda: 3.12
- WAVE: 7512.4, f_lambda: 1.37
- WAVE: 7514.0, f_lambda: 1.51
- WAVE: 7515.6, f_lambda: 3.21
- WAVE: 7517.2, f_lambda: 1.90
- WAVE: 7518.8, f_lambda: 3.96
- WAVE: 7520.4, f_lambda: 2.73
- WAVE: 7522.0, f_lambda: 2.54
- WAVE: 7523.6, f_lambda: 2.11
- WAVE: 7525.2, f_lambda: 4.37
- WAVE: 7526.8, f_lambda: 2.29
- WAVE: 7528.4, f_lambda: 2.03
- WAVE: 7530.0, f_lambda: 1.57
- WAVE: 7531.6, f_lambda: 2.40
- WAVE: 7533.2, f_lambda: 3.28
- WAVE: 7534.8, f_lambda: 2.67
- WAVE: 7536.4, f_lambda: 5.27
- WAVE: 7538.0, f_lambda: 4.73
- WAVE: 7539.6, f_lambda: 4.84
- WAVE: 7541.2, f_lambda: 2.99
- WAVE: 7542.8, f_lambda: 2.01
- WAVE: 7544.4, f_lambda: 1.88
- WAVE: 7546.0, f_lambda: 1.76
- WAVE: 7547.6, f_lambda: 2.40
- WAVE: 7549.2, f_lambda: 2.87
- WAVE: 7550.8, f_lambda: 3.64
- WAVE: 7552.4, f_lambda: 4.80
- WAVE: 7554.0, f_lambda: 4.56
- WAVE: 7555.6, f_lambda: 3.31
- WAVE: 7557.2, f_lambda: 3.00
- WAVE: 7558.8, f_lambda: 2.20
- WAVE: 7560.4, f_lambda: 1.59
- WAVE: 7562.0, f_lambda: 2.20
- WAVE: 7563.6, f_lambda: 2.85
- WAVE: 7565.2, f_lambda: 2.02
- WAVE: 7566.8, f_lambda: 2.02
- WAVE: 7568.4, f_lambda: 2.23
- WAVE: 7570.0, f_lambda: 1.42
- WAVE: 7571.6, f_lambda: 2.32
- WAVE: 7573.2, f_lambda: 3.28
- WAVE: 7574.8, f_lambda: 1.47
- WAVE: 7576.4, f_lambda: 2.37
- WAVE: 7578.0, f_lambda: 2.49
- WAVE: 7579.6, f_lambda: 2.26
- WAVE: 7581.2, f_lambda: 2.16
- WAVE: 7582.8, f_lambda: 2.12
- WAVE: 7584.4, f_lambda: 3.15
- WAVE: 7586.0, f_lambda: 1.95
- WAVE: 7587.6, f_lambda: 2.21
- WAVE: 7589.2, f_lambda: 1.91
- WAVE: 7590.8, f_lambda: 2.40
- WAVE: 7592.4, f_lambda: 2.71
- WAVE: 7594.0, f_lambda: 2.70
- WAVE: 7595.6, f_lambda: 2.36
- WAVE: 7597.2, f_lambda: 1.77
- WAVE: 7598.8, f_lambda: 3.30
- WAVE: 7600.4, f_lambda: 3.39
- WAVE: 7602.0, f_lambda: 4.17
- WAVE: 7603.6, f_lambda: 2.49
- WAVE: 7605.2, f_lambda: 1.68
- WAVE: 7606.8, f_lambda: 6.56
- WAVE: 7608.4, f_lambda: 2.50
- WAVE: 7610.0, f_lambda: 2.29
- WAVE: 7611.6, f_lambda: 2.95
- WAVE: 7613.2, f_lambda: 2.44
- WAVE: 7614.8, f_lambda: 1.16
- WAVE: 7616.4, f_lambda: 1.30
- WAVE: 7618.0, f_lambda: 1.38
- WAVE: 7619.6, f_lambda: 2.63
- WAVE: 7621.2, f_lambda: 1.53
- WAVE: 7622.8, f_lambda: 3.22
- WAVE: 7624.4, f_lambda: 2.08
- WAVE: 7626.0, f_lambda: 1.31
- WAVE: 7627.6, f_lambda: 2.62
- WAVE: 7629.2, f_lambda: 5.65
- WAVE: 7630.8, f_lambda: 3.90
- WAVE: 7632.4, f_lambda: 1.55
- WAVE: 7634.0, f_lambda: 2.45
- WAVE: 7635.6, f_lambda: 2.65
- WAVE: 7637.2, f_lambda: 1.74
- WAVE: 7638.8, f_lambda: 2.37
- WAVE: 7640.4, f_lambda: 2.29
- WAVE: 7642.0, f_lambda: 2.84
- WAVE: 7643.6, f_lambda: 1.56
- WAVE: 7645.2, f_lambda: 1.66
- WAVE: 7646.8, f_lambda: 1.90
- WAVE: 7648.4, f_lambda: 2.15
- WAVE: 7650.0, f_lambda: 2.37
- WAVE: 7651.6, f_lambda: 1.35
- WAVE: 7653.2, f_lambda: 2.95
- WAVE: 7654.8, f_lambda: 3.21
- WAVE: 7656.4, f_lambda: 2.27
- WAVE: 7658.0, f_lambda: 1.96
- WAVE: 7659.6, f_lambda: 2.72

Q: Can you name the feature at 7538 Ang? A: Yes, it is [S II]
